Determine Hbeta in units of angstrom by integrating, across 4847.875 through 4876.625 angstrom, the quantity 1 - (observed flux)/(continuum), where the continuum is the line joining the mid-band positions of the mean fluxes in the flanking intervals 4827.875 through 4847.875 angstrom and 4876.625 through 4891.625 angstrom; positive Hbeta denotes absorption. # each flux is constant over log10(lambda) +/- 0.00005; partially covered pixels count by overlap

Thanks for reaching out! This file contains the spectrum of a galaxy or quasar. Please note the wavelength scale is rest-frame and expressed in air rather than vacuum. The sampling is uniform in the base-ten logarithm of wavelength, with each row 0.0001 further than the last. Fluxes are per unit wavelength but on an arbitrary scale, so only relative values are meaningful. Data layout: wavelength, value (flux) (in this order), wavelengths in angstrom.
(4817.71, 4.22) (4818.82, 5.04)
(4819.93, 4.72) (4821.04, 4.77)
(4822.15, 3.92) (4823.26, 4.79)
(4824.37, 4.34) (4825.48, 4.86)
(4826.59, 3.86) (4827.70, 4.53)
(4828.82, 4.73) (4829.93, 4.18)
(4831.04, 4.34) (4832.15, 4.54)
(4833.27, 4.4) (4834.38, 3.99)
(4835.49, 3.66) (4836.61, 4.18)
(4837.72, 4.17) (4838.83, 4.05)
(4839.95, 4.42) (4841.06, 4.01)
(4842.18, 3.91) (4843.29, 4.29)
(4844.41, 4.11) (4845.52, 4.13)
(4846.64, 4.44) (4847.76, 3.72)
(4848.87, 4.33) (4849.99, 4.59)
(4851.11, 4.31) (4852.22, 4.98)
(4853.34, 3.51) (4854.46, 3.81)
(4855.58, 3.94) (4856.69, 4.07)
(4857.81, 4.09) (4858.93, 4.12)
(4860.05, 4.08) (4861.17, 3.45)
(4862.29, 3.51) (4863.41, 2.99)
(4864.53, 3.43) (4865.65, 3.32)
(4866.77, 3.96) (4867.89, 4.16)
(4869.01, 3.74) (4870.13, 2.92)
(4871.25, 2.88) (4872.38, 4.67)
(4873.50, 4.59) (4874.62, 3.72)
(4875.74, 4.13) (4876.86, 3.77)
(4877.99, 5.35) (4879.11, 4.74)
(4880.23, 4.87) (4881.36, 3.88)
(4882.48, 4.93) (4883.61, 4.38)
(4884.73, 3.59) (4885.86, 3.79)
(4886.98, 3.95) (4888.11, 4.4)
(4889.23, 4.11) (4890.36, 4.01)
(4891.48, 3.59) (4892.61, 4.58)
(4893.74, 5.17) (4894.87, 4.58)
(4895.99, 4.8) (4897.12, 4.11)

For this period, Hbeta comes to 2.4 angstrom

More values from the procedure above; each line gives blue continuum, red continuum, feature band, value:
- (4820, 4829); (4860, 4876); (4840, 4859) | -0.6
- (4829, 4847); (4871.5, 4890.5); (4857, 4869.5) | 1.5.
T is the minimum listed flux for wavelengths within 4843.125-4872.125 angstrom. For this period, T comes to 2.88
